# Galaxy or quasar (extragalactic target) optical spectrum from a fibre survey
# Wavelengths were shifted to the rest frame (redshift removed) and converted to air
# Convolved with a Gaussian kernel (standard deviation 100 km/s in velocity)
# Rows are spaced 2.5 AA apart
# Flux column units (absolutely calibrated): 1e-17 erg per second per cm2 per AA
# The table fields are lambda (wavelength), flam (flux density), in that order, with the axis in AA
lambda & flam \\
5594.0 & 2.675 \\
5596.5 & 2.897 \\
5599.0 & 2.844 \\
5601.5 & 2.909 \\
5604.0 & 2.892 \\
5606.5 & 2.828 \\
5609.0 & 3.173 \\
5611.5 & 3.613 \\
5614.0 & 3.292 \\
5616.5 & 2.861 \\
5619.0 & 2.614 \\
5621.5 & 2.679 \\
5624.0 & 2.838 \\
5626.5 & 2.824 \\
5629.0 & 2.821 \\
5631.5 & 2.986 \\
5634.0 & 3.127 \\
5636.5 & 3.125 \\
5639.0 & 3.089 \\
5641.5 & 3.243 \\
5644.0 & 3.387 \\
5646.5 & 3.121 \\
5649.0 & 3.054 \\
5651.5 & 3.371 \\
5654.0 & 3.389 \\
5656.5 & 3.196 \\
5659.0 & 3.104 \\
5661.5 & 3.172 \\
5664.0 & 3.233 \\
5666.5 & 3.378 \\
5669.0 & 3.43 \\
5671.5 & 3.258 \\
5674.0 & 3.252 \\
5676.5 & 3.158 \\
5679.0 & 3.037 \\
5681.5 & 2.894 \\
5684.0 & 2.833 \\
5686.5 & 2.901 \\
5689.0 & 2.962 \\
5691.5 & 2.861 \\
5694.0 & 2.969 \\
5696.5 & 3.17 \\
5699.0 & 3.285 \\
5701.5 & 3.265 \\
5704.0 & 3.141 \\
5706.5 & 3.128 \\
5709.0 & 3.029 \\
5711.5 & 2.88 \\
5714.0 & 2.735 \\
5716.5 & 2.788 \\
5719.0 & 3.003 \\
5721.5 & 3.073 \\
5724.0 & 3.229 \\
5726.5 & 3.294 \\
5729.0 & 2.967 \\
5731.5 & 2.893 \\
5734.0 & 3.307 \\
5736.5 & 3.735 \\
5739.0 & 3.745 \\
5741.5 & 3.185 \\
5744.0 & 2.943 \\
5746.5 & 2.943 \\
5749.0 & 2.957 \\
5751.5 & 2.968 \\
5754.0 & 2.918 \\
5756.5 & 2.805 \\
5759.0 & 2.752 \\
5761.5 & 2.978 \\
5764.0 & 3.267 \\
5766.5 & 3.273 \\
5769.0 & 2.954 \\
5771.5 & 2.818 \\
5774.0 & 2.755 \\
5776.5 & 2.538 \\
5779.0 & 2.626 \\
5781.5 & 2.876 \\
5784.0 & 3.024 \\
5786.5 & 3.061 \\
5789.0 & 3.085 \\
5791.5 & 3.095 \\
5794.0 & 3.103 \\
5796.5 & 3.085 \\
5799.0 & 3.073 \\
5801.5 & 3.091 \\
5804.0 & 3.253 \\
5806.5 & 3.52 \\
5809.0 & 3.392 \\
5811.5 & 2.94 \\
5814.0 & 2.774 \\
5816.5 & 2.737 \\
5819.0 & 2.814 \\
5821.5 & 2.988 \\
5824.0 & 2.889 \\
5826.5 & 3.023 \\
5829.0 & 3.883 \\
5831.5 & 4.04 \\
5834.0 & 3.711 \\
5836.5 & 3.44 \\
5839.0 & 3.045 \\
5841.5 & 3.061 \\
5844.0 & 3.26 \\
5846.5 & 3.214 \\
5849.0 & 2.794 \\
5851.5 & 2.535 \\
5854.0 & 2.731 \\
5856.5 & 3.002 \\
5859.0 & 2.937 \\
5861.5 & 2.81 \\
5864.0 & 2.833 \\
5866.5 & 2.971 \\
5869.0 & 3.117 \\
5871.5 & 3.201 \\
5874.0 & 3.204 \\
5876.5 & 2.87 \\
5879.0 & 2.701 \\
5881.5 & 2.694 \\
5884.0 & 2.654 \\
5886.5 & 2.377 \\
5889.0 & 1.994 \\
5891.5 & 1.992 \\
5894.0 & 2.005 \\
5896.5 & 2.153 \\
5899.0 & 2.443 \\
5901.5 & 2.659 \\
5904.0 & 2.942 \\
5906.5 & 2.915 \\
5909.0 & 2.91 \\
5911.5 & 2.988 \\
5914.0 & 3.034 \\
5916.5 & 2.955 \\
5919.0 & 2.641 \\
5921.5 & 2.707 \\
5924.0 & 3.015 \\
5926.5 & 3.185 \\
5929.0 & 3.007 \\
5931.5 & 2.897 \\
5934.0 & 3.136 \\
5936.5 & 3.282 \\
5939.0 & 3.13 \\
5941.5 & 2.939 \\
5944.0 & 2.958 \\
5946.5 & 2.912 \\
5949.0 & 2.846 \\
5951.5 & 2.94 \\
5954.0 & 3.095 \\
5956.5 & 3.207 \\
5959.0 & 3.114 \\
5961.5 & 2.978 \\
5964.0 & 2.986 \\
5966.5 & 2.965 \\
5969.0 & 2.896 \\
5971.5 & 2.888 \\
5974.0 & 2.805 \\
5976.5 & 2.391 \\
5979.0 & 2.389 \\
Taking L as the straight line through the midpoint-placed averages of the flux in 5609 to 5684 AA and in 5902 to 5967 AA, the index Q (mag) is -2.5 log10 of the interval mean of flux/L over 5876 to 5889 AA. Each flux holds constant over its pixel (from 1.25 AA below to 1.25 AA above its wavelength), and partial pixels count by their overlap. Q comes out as 0.17 mag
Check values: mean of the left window 3.12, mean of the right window 2.98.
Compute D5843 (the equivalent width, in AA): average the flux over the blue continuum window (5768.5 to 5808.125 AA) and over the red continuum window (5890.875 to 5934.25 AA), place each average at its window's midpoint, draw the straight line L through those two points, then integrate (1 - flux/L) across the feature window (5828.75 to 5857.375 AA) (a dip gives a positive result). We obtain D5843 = -3.1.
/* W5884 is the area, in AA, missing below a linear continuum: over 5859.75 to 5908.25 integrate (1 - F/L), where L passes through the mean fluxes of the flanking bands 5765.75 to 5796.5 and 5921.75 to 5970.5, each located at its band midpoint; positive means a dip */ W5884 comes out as 5.2 AA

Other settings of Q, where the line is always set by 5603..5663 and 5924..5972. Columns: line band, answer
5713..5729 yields 0.01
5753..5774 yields 0.03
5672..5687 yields 0.01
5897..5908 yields 0.12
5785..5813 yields -0.04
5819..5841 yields -0.10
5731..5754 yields -0.04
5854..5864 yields 0.06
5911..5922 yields 0.06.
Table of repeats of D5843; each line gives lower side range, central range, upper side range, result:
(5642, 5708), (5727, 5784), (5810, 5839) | 2.9 AA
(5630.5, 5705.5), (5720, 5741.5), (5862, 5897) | -2.0 AA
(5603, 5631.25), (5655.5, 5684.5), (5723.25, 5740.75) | -0.5 AA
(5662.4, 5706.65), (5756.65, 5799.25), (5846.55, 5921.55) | -0.3 AA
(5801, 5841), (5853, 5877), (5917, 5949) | 1.2 AA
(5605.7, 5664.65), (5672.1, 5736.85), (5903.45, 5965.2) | 0.1 AA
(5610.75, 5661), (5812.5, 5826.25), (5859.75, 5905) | -0.5 AA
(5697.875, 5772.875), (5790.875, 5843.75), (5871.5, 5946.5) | -4.6 AA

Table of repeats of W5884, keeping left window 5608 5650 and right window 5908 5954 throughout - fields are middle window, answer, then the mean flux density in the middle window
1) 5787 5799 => -0.32 AA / 3.09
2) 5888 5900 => 3.50 AA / 2.11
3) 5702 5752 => -1.27 AA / 3.1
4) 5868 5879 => -0.23 AA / 3.05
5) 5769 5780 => 1.08 AA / 2.72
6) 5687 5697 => 0.21 AA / 2.97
